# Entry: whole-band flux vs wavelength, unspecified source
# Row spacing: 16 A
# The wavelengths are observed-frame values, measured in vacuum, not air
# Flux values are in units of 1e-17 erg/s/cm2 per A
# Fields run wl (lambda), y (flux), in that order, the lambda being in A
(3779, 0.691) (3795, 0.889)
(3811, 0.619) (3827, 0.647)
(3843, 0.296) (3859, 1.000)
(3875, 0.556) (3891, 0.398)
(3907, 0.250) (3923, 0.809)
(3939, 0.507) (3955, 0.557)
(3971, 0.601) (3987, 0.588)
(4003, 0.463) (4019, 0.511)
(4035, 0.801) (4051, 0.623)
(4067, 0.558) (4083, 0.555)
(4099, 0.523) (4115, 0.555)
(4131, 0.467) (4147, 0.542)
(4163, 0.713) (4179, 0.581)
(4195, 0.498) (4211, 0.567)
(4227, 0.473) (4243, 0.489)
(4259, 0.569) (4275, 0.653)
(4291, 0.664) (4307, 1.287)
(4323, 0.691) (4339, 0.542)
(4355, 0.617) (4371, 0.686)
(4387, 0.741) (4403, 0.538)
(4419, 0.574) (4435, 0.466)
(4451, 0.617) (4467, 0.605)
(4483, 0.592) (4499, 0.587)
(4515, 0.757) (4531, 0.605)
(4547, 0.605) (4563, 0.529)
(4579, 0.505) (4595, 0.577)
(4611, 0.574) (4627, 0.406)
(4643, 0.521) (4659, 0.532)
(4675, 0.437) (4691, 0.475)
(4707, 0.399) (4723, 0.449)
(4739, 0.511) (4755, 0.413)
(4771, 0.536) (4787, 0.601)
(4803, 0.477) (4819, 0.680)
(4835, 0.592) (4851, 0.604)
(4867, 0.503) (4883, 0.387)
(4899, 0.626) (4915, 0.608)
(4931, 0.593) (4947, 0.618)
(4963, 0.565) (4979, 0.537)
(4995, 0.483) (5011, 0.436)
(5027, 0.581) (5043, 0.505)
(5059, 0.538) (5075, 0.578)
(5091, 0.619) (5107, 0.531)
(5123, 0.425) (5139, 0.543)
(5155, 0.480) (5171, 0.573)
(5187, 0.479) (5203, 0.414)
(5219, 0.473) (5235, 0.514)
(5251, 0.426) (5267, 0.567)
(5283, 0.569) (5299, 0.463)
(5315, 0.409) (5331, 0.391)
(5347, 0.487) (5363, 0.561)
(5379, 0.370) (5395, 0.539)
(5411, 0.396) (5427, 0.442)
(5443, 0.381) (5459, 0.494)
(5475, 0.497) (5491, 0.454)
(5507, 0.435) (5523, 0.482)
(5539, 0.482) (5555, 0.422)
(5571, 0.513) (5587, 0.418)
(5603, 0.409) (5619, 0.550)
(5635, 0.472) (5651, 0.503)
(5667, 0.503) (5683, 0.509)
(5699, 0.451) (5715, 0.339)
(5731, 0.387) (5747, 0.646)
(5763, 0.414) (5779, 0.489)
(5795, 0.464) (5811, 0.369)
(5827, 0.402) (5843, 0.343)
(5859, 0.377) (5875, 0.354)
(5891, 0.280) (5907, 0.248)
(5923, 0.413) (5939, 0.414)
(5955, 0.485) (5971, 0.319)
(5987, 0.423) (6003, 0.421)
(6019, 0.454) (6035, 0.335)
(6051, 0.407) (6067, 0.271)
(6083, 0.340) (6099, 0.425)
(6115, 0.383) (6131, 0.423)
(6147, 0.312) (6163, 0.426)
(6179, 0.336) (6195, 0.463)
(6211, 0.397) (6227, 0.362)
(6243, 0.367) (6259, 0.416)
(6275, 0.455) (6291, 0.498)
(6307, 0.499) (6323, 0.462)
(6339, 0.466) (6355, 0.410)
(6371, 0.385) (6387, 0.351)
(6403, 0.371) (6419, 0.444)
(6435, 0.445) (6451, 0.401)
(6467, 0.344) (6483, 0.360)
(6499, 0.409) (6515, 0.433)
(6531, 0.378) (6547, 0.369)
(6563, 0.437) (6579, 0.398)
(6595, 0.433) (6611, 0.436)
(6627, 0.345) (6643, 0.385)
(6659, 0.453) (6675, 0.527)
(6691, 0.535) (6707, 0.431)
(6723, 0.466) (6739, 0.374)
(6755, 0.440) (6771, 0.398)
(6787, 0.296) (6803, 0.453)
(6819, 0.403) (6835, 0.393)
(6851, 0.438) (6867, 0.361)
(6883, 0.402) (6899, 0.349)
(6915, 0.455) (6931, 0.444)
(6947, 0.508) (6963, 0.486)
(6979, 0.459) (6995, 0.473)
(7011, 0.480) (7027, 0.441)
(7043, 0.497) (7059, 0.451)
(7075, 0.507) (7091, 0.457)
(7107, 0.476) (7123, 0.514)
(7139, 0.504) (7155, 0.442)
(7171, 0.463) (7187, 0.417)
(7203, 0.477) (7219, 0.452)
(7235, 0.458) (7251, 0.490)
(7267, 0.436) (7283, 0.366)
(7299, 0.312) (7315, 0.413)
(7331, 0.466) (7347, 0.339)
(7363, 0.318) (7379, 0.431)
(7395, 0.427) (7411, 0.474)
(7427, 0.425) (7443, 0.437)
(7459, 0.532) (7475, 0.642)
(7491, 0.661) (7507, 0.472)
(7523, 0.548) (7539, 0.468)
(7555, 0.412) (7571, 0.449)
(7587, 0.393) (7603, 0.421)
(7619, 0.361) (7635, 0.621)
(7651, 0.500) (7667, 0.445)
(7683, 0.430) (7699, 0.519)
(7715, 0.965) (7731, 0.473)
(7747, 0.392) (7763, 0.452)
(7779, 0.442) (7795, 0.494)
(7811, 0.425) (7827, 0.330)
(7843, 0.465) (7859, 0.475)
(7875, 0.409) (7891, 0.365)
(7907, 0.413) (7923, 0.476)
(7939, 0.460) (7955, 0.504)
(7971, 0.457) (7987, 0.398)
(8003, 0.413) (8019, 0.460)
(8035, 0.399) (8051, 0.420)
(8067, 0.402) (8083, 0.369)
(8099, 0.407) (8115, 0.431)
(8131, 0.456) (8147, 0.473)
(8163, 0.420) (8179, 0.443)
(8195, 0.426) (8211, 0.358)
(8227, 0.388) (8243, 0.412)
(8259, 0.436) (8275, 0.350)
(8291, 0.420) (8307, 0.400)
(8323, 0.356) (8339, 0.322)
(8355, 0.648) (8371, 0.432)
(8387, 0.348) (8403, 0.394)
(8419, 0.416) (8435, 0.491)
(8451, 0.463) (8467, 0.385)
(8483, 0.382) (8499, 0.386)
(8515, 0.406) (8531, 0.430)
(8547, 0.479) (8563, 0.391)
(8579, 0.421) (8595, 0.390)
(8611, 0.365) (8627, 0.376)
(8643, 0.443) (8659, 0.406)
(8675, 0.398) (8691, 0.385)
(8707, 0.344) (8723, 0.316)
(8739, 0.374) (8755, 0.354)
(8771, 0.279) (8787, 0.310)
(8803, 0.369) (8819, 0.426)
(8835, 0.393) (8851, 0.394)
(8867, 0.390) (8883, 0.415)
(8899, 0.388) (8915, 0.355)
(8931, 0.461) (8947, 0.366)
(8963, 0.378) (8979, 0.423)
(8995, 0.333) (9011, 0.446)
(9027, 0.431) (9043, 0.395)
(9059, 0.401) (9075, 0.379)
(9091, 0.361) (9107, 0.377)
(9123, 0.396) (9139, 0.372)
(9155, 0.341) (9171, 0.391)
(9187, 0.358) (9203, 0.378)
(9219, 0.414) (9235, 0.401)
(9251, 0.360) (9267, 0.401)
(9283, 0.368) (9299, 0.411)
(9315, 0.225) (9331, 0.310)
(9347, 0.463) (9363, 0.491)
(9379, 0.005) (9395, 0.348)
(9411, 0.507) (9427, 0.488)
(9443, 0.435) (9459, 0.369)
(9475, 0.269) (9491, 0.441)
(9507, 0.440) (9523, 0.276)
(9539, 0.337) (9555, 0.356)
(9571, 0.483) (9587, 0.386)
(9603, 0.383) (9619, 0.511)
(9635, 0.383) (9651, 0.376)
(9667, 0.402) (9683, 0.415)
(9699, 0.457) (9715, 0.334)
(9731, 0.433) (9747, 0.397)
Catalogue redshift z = 0.540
